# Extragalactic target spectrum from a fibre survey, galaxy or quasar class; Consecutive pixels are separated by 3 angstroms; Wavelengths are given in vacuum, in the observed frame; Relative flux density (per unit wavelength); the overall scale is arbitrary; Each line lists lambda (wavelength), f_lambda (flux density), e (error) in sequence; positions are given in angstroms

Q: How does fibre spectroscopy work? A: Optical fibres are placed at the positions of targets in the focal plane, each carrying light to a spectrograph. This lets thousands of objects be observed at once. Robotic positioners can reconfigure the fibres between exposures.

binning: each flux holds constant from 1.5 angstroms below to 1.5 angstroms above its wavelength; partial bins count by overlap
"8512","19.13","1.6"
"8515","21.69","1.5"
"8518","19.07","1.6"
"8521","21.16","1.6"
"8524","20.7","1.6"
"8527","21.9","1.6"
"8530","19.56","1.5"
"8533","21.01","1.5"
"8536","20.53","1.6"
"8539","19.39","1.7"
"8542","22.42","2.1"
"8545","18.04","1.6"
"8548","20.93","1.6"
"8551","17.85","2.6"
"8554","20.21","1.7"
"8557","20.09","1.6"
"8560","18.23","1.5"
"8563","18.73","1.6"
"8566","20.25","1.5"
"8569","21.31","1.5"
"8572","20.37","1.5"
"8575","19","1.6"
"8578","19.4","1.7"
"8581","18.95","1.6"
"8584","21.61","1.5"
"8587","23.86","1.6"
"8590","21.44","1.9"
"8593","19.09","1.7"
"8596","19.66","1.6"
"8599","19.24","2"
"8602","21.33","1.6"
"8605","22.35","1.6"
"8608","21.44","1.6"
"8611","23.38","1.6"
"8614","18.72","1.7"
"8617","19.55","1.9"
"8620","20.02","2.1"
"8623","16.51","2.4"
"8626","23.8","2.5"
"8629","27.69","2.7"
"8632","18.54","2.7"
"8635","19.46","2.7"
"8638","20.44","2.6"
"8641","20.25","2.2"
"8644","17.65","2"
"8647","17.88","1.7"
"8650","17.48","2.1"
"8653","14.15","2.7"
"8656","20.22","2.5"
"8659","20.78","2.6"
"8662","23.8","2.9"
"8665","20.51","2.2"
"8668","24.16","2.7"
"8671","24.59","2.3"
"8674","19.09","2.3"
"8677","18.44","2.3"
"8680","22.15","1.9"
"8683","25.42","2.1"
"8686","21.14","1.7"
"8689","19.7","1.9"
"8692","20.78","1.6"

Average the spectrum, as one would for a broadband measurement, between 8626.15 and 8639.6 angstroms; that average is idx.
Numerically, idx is 21.8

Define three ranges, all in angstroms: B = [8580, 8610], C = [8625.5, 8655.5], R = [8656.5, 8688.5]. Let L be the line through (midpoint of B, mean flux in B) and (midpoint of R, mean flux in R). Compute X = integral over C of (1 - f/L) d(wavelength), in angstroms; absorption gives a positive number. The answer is 2.6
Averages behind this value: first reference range 21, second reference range 21.9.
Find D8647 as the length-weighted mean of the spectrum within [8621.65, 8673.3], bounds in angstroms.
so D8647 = 20.5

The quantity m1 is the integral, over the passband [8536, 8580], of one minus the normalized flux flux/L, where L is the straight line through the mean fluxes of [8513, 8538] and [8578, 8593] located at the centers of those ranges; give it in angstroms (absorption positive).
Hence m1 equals 2.3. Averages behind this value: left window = 20.6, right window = 21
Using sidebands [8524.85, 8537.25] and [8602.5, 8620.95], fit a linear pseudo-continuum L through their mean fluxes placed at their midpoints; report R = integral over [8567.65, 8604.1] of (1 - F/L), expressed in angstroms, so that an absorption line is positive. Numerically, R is 0.7 angstroms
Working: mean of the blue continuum 20.8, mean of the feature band 20.5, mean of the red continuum 21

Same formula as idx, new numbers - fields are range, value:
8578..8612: 21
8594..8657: 20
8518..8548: 20.5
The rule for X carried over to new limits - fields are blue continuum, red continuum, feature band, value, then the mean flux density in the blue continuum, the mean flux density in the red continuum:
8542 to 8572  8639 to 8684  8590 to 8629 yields -1.35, 19.7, 20.4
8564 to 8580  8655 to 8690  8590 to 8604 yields 0.22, 20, 21.7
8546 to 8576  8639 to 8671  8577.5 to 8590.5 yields -0.93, 19.7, 19.9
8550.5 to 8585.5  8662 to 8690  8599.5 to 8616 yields -0.61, 19.7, 21.8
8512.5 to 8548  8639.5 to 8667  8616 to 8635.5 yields -1.35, 20.5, 19.3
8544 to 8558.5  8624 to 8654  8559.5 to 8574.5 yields -0.23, 19.5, 19.8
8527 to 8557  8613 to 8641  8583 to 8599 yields -0.46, 20.1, 20.5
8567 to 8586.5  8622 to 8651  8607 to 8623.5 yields 0.05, 20.3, 20.1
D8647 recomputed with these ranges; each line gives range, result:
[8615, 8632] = 21.2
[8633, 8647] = 19.2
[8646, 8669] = 19.8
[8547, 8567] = 19.4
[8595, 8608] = 20.8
